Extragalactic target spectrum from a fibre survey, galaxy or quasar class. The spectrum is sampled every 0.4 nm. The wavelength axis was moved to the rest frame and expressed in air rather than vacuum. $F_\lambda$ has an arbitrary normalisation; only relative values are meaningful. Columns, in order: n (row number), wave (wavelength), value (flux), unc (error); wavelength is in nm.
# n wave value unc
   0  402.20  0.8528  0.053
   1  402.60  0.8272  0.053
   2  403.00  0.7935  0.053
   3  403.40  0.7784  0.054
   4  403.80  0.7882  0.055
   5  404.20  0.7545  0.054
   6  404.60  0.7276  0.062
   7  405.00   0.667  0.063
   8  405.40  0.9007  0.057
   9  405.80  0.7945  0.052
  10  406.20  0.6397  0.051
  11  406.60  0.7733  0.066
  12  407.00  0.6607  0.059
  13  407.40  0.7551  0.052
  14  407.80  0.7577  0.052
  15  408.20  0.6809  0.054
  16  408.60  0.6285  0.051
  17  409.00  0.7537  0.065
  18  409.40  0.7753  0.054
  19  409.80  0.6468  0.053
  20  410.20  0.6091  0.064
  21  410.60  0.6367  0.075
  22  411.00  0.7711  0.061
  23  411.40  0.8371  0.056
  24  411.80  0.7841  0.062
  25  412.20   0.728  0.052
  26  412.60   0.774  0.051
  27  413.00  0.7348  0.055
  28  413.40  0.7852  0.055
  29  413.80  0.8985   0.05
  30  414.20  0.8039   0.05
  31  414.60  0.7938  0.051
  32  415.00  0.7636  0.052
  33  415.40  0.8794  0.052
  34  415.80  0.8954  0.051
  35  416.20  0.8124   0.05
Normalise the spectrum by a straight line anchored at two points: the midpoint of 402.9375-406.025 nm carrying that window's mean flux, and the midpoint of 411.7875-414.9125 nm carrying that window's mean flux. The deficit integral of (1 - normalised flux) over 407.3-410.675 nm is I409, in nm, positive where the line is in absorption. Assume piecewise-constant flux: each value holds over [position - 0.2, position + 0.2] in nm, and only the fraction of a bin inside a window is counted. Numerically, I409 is 0.37 nm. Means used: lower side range 0.774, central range 0.694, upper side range 0.787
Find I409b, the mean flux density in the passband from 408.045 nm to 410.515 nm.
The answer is 0.68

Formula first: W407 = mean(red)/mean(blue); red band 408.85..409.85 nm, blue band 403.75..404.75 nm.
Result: 0.98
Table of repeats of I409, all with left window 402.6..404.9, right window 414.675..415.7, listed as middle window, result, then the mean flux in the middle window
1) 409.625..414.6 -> 0.35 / 0.753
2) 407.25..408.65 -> 0.14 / 0.712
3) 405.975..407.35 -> 0.15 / 0.7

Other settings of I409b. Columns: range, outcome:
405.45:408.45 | 0.73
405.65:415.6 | 0.746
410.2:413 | 0.743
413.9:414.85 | 0.807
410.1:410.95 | 0.651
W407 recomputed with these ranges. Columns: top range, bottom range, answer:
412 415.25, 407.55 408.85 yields 1.13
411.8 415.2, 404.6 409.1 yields 1.08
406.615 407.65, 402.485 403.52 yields 0.90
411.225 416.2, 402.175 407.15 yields 1.06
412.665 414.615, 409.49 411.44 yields 1.16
